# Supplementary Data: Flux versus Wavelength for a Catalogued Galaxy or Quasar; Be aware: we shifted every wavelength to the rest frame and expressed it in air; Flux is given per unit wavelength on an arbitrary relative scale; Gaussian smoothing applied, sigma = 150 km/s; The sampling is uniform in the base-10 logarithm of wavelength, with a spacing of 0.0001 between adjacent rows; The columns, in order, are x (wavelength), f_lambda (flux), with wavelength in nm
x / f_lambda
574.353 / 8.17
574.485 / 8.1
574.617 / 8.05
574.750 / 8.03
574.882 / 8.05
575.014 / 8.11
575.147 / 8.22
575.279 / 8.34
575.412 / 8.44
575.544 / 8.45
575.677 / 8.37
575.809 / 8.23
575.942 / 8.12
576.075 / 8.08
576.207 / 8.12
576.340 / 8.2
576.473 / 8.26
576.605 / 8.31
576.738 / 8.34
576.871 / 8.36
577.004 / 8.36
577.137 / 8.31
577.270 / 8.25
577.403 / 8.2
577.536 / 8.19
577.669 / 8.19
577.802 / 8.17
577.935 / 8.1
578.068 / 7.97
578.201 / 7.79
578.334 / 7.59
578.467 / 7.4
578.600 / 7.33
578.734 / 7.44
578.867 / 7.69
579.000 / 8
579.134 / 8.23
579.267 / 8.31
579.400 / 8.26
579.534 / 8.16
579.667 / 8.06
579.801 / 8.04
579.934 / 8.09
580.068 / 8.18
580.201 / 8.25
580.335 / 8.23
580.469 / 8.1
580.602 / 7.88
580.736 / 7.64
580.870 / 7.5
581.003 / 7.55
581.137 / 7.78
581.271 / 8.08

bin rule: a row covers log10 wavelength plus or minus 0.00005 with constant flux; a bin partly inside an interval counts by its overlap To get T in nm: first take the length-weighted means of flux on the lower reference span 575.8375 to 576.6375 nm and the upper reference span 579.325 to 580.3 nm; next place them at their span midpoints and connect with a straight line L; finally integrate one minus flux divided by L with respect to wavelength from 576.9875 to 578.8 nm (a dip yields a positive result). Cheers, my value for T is 0.05 nm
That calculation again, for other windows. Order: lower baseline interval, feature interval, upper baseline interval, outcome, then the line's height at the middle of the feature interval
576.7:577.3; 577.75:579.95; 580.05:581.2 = 0.05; 8.1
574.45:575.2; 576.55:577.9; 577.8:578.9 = -0.08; 7.82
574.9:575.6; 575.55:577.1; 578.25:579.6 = -0.02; 8.16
